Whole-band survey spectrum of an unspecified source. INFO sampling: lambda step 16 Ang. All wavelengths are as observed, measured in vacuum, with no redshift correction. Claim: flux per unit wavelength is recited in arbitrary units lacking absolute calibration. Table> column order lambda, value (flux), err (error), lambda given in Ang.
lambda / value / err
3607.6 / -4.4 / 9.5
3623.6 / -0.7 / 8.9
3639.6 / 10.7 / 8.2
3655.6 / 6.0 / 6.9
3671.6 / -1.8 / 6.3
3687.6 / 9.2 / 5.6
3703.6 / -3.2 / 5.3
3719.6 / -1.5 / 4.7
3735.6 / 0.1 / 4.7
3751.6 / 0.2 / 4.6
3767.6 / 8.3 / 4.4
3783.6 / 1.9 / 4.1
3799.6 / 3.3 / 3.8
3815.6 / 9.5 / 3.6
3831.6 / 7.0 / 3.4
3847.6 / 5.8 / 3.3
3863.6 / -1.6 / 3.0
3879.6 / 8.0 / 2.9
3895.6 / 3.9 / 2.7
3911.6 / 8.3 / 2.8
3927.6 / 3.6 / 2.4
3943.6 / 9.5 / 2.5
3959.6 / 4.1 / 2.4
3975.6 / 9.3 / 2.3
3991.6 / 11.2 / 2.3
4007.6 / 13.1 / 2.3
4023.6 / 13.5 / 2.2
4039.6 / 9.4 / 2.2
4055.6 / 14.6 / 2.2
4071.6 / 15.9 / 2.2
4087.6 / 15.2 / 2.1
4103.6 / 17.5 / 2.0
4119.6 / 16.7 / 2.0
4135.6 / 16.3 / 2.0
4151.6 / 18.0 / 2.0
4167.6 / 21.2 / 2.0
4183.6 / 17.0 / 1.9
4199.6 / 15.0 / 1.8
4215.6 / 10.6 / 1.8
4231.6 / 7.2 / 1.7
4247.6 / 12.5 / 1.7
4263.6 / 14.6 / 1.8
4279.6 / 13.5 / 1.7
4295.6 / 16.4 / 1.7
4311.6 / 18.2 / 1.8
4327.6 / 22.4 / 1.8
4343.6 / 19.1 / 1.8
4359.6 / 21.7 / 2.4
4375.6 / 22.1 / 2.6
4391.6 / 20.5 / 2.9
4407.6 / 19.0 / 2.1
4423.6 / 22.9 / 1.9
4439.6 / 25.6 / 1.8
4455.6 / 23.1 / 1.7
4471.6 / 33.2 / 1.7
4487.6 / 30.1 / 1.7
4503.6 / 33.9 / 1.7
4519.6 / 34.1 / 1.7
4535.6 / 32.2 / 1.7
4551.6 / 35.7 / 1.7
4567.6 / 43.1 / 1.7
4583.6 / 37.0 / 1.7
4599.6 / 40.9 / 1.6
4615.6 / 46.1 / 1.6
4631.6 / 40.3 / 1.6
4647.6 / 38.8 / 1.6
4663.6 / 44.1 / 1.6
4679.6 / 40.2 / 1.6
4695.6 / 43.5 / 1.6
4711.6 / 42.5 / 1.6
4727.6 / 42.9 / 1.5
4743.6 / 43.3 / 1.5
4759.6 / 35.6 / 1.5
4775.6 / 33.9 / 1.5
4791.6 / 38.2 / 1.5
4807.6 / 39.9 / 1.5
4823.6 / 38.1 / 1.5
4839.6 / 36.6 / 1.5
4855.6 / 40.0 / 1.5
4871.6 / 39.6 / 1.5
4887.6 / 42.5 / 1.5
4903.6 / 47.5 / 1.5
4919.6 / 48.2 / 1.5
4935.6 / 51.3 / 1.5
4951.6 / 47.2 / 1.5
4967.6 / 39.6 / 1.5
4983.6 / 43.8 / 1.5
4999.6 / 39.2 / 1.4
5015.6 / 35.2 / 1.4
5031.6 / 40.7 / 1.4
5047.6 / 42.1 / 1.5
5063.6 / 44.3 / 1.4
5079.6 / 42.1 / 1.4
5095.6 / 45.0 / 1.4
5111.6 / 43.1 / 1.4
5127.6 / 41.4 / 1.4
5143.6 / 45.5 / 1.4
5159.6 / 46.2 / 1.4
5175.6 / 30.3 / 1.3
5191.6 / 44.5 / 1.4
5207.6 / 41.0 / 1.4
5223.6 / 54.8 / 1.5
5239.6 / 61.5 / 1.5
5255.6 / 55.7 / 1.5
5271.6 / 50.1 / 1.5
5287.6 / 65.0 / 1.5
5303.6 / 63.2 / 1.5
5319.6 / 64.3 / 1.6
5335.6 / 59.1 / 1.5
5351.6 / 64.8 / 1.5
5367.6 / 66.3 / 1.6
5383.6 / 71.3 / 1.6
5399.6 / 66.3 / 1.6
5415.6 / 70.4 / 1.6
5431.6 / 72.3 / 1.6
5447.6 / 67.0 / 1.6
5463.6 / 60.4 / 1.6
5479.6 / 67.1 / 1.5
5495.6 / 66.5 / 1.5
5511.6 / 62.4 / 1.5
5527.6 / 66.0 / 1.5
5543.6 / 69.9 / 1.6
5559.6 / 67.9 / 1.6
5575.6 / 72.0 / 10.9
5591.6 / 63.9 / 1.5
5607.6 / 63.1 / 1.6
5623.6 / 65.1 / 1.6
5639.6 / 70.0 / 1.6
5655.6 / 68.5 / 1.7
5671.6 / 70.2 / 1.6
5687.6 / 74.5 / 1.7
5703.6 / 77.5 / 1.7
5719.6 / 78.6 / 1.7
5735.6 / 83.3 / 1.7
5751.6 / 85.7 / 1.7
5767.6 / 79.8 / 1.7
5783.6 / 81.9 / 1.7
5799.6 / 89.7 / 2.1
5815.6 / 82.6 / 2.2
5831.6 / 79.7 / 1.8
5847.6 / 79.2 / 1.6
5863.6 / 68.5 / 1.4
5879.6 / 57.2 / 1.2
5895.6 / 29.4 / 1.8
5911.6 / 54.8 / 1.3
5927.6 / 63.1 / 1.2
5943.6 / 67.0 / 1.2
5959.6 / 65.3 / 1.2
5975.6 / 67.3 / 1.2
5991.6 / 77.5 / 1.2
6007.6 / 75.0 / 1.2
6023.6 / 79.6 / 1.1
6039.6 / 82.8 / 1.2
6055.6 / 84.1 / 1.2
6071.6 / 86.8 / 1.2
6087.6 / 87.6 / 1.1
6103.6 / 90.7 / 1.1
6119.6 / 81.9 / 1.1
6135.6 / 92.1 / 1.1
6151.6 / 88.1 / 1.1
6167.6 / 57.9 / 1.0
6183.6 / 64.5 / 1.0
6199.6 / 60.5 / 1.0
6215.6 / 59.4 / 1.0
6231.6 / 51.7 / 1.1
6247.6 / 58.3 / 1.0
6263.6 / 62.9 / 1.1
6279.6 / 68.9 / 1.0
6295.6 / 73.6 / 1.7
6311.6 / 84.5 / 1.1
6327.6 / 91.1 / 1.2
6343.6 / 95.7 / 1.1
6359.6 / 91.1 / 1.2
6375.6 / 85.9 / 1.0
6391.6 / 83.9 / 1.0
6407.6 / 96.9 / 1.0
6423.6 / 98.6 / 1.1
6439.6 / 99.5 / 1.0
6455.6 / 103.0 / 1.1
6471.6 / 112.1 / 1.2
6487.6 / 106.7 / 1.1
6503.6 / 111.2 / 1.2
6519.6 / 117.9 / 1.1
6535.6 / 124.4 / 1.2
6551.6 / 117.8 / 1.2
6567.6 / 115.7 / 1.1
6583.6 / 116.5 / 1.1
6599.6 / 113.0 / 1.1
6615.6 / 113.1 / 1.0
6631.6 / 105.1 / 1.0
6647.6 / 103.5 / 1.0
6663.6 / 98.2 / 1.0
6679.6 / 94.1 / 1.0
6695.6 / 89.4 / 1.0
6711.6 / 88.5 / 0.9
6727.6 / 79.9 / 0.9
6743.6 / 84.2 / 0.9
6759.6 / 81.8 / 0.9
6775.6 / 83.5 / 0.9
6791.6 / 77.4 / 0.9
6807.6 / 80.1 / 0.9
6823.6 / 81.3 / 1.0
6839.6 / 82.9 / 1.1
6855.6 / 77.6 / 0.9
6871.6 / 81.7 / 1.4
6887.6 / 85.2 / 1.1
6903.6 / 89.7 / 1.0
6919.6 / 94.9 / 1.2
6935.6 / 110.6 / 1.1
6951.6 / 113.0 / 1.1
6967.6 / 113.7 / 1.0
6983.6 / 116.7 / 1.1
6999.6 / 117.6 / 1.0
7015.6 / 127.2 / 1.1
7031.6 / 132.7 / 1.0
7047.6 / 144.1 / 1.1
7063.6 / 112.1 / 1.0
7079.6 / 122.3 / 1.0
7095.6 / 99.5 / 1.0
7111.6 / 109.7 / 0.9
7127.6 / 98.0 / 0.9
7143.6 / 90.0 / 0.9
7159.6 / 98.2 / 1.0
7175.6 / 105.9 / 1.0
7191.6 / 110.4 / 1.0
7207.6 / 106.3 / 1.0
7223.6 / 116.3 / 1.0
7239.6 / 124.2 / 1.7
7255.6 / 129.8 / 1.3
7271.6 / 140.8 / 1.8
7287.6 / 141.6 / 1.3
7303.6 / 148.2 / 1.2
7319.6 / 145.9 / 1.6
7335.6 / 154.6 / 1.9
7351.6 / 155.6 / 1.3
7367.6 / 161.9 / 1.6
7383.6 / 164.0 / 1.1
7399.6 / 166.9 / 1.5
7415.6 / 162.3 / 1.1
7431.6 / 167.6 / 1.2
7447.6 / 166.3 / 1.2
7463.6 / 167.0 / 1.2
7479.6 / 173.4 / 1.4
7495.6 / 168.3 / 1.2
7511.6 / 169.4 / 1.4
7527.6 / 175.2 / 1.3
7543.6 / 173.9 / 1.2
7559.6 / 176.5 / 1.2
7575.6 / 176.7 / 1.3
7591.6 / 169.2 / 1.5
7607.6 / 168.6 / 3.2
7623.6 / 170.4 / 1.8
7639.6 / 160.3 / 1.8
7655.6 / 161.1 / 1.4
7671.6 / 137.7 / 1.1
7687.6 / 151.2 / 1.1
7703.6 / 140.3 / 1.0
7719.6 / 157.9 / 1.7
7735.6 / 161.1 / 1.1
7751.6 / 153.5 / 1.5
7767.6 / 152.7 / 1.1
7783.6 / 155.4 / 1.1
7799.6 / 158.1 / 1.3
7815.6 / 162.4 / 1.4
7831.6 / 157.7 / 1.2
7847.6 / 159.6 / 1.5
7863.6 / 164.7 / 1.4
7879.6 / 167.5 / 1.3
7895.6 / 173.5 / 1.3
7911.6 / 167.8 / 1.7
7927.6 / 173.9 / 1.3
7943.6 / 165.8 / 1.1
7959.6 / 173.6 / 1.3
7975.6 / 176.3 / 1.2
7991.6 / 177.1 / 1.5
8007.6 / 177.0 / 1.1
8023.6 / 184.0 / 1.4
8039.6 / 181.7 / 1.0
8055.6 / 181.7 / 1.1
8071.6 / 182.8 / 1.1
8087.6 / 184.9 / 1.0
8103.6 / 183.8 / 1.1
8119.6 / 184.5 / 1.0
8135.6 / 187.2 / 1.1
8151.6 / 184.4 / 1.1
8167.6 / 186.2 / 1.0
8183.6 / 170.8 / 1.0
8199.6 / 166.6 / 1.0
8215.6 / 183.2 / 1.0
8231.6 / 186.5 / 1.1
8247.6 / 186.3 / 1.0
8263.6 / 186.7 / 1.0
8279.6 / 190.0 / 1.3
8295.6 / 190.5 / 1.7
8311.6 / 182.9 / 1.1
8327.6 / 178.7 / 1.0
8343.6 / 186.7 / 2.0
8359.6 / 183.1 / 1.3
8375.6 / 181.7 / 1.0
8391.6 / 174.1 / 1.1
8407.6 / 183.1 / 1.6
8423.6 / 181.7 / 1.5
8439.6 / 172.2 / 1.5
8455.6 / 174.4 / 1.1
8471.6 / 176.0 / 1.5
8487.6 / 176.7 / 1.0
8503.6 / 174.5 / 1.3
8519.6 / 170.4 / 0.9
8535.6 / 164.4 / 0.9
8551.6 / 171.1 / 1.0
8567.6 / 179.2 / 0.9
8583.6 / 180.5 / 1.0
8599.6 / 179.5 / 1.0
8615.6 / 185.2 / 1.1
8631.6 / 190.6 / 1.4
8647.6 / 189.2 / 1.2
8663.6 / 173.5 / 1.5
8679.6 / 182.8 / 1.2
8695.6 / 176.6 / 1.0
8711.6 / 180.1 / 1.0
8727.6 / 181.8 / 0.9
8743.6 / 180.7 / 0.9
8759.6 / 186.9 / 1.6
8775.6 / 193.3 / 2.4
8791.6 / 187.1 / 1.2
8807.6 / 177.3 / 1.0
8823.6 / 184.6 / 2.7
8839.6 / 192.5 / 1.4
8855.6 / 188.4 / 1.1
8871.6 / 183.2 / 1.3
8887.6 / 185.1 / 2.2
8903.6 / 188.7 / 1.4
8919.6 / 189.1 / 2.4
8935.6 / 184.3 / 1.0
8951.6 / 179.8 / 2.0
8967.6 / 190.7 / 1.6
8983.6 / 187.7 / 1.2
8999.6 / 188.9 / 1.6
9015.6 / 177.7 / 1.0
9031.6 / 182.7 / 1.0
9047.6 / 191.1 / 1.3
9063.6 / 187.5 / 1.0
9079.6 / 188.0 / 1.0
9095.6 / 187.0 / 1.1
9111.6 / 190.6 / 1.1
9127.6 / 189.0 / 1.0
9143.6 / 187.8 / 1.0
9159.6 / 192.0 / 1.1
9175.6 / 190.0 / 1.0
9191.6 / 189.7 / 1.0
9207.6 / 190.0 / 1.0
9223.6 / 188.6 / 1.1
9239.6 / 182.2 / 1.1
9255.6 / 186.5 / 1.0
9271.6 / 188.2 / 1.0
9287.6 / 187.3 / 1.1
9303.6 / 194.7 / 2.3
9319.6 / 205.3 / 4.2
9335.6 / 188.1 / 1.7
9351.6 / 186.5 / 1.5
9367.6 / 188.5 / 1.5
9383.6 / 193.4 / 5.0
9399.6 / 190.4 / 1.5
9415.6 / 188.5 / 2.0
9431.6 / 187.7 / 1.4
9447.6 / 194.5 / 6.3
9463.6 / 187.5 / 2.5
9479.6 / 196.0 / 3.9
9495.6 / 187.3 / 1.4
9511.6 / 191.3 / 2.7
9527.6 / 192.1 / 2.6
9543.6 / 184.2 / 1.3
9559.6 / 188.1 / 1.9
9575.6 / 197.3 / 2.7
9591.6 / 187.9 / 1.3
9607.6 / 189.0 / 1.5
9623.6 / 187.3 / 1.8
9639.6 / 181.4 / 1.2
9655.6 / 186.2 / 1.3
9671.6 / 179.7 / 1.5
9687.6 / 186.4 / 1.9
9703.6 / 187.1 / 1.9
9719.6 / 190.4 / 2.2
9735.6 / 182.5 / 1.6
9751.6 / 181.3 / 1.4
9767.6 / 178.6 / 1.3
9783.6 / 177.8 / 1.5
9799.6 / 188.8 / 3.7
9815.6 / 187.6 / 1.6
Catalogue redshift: 0.000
